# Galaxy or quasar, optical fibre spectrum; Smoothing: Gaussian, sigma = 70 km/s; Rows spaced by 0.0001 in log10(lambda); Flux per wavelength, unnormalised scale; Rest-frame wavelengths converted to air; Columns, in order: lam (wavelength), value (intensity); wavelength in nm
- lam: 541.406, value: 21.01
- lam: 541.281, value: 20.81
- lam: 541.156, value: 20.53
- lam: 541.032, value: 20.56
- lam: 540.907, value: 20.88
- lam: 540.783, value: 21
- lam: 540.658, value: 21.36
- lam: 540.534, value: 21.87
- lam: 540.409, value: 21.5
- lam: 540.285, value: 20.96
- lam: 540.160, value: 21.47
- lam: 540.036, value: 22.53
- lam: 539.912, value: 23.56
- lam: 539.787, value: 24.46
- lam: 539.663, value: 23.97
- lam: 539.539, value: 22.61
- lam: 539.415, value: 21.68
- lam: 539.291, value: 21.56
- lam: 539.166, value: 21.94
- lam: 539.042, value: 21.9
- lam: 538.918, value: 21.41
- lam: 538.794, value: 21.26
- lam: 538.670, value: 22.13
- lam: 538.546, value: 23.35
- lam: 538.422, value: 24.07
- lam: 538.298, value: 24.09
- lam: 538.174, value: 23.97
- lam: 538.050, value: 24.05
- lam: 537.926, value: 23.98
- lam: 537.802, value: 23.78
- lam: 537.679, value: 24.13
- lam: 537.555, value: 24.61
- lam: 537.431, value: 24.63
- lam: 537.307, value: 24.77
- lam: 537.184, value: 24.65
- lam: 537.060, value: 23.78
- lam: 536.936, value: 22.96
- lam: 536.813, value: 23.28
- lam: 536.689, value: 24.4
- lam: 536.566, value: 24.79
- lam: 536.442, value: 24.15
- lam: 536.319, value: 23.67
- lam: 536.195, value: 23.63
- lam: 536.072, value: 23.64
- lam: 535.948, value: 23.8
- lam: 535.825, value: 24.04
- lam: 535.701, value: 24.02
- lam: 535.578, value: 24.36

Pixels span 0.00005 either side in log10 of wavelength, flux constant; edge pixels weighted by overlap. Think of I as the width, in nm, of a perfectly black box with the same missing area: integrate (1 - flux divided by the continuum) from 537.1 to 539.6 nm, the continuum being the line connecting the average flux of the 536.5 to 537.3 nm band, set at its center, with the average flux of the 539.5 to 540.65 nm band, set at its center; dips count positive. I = 0.01 nm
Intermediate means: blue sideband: 24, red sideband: 22.5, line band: 23.2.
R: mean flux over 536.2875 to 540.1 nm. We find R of 23.4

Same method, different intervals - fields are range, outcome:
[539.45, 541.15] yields 22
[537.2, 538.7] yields 24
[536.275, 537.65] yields 24.2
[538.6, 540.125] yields 22.4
